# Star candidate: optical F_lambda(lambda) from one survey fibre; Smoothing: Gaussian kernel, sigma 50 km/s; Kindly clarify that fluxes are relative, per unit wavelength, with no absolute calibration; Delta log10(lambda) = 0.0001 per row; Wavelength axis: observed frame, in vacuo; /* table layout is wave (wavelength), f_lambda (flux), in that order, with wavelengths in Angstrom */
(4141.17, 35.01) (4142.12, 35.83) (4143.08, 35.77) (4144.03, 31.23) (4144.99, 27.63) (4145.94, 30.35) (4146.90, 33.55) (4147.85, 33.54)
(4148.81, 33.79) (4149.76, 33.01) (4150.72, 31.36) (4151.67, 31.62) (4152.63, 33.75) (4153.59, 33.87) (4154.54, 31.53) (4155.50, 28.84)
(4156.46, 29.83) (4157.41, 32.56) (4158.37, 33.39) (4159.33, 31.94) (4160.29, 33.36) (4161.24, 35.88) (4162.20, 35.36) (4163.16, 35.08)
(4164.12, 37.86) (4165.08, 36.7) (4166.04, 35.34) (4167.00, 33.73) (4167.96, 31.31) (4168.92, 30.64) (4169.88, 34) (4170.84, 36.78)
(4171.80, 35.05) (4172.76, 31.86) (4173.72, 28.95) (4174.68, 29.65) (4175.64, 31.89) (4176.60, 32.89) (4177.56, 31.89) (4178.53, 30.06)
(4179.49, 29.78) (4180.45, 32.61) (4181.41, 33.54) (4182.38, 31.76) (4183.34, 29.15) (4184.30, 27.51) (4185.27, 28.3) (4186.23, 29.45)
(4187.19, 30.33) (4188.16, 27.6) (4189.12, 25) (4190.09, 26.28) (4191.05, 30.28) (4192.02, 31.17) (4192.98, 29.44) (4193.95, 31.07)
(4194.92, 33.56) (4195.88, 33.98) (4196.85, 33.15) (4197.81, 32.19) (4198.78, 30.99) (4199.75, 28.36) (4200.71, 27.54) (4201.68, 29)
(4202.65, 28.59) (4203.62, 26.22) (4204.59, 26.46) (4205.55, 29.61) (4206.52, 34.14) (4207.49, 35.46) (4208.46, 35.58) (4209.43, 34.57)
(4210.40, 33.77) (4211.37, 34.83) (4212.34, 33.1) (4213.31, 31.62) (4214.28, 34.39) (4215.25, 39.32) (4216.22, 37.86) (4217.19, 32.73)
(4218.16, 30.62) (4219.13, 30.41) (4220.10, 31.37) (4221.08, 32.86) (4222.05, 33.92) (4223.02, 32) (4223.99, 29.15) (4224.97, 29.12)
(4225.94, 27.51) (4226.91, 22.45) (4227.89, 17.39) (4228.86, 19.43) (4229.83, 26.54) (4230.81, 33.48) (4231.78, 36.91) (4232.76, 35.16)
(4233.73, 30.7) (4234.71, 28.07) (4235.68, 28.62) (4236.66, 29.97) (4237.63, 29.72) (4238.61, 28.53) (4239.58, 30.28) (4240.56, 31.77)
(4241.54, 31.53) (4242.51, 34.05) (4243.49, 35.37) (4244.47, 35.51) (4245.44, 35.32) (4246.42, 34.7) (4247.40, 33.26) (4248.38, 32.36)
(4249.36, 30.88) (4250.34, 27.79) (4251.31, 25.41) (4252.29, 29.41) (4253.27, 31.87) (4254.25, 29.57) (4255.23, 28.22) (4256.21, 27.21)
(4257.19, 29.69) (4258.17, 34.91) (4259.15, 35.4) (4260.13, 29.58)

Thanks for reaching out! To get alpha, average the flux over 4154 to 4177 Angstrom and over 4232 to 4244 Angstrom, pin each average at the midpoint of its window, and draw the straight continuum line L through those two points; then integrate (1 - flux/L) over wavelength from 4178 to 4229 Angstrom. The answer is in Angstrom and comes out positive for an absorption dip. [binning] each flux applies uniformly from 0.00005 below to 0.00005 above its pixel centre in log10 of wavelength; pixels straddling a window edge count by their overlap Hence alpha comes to 2.5 Angstrom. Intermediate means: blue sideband 33.1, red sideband 31.3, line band 30.6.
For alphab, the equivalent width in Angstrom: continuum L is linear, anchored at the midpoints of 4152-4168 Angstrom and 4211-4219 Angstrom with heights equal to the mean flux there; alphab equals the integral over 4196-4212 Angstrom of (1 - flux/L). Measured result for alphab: 1.3 Angstrom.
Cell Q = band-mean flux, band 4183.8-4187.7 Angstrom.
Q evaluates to 28.9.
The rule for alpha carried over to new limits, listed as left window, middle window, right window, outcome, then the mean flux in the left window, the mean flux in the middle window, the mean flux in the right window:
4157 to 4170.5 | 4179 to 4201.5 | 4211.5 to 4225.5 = 2.2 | 34.1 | 30.1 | 32.8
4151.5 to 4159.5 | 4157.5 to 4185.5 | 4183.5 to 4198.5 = -1.5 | 31.9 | 32.7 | 30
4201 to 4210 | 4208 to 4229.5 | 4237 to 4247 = 0.4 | 31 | 31.1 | 32.7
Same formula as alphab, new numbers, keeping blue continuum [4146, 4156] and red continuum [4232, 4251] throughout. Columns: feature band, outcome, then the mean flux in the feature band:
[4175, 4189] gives 0.8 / 30.3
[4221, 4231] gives 1.5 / 27.2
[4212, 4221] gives -0.4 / 33.5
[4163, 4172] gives -0.7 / 34.6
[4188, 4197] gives 0.6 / 30.1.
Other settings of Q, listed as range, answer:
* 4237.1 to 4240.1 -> 29.6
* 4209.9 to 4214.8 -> 33.6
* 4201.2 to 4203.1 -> 28.8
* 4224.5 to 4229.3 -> 23.2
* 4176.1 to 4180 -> 31.2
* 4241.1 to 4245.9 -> 34.4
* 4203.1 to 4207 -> 29.1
